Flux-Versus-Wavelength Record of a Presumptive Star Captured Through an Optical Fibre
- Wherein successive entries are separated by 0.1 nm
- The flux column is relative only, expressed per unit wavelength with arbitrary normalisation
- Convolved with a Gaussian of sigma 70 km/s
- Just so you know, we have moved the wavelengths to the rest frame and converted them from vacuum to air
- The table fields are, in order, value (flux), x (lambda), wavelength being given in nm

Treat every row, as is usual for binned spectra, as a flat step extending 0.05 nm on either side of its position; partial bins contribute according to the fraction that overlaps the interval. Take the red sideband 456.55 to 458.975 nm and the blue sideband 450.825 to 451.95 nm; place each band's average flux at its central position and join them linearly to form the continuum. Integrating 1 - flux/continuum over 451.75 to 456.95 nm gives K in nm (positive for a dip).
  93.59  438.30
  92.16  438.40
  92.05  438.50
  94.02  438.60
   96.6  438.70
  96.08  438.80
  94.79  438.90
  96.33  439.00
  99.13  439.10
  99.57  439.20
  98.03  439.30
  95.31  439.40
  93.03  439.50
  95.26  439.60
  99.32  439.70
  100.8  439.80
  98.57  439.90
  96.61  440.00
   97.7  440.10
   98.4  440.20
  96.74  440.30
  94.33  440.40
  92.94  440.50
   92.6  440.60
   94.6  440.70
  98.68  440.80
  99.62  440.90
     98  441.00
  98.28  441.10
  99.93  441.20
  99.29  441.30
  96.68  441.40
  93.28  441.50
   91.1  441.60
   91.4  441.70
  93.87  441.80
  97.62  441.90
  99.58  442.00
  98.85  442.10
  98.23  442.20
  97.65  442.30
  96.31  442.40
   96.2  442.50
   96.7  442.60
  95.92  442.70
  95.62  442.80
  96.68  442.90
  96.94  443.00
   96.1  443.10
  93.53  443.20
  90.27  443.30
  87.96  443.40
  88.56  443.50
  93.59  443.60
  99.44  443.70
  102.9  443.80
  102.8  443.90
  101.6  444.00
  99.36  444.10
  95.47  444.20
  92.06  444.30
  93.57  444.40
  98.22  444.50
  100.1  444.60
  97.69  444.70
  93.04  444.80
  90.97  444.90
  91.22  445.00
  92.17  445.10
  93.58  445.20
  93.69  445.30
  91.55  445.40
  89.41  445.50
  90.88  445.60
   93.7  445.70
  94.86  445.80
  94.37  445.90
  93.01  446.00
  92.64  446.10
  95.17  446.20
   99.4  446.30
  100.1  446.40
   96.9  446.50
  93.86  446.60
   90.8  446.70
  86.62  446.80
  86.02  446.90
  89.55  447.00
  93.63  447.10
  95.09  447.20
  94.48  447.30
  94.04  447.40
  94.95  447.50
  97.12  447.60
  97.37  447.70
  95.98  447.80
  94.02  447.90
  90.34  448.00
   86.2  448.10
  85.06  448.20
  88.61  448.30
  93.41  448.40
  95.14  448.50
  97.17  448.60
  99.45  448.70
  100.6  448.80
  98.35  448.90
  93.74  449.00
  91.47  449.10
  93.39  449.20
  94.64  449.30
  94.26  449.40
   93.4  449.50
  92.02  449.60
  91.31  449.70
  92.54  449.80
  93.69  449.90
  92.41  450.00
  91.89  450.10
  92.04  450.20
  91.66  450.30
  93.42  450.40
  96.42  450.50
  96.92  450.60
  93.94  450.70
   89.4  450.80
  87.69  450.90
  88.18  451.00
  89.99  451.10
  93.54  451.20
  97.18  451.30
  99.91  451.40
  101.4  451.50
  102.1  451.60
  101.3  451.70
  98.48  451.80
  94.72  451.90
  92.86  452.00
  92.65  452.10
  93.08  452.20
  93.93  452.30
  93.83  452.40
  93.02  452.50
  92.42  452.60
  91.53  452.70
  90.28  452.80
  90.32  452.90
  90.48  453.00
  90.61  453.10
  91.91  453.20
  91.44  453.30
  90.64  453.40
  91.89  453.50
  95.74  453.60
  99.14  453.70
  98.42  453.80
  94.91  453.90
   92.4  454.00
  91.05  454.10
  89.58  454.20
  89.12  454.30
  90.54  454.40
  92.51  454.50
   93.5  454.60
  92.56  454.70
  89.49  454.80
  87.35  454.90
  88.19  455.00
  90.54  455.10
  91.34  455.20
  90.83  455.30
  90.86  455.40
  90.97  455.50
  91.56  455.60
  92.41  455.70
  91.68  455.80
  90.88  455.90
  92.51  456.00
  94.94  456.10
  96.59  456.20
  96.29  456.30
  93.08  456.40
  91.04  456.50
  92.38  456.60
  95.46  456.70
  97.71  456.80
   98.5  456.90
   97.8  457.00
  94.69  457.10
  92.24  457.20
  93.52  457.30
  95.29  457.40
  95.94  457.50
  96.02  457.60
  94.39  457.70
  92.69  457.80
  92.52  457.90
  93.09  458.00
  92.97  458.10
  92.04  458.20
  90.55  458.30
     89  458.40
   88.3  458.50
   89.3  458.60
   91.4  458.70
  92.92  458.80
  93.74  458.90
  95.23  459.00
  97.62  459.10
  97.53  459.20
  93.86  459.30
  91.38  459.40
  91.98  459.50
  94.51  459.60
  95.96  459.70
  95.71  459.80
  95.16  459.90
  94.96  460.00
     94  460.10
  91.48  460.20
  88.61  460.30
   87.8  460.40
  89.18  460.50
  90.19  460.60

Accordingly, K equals 0.11 nm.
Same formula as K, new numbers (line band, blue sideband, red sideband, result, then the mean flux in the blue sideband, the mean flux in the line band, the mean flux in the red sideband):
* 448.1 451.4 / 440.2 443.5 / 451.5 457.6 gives 0.03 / 95.7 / 93.2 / 93.3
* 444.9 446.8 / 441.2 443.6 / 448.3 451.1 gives 0.02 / 95.2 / 93.5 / 93.5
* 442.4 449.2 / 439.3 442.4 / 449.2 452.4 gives 0.07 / 96.6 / 94.4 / 94.1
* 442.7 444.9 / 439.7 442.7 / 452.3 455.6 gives 0.00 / 96.7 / 95.9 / 91.8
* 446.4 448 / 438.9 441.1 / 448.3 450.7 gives 0.02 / 96.9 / 93.5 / 94.2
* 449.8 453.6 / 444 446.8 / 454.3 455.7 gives -0.06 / 94.4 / 93.5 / 90.8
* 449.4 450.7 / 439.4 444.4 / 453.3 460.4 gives 0.02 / 96.3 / 93.2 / 93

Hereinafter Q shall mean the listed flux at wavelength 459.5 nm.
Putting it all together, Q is 91.98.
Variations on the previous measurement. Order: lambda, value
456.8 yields 97.71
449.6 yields 92.02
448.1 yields 86.2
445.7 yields 93.7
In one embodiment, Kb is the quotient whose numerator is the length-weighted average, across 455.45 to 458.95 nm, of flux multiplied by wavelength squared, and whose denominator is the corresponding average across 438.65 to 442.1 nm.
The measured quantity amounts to 1.04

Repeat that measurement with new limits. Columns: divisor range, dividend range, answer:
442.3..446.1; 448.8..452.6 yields 1.02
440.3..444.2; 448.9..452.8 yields 1.01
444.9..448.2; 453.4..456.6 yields 1.03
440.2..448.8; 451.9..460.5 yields 1.03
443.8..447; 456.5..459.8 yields 1.05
